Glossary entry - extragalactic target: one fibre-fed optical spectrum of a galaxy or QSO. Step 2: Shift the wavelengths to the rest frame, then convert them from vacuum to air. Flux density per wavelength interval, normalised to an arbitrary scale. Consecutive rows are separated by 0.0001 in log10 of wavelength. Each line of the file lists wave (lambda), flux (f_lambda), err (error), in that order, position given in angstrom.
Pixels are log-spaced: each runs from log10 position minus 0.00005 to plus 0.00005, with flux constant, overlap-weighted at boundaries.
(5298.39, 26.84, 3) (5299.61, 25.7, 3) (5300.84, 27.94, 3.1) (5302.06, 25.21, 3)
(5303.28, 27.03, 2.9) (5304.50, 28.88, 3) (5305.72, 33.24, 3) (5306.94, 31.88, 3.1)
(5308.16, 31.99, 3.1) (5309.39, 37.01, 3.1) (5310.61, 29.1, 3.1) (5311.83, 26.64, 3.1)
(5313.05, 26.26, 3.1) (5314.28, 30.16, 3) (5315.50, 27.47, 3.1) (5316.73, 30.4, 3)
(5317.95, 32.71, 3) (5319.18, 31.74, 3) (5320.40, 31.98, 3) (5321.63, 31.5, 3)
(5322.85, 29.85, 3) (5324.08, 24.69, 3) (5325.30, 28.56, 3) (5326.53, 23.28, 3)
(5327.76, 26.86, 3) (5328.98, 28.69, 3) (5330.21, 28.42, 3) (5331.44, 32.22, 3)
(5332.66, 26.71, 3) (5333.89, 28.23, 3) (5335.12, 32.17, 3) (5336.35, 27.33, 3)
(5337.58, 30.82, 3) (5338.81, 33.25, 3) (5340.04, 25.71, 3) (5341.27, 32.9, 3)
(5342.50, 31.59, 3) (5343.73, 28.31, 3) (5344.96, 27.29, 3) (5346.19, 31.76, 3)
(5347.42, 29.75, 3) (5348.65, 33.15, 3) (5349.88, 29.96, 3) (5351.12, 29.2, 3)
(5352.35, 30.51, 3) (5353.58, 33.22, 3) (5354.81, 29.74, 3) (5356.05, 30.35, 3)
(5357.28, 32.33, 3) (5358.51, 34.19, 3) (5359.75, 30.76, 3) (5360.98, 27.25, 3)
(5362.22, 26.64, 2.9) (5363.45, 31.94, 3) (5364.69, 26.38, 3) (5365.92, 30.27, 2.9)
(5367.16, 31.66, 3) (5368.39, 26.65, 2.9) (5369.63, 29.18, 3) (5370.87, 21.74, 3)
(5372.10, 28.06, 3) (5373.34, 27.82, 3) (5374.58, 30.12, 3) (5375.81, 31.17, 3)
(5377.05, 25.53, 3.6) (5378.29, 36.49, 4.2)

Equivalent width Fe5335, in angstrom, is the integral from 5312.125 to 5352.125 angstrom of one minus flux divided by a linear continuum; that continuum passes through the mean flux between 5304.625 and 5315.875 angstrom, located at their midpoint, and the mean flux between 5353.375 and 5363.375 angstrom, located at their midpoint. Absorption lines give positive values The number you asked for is 1.3 angstrom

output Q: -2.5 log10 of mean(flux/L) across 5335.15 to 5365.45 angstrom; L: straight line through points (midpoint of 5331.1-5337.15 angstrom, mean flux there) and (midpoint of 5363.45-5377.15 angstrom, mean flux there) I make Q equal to -0.05 mag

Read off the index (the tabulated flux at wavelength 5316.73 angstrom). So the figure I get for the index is 30.4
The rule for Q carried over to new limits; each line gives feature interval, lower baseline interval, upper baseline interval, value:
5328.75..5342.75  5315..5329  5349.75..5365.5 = -0.01 mag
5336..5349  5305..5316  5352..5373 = -0.01 mag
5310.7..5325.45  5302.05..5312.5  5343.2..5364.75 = 0.04 mag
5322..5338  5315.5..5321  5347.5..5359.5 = 0.11 mag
